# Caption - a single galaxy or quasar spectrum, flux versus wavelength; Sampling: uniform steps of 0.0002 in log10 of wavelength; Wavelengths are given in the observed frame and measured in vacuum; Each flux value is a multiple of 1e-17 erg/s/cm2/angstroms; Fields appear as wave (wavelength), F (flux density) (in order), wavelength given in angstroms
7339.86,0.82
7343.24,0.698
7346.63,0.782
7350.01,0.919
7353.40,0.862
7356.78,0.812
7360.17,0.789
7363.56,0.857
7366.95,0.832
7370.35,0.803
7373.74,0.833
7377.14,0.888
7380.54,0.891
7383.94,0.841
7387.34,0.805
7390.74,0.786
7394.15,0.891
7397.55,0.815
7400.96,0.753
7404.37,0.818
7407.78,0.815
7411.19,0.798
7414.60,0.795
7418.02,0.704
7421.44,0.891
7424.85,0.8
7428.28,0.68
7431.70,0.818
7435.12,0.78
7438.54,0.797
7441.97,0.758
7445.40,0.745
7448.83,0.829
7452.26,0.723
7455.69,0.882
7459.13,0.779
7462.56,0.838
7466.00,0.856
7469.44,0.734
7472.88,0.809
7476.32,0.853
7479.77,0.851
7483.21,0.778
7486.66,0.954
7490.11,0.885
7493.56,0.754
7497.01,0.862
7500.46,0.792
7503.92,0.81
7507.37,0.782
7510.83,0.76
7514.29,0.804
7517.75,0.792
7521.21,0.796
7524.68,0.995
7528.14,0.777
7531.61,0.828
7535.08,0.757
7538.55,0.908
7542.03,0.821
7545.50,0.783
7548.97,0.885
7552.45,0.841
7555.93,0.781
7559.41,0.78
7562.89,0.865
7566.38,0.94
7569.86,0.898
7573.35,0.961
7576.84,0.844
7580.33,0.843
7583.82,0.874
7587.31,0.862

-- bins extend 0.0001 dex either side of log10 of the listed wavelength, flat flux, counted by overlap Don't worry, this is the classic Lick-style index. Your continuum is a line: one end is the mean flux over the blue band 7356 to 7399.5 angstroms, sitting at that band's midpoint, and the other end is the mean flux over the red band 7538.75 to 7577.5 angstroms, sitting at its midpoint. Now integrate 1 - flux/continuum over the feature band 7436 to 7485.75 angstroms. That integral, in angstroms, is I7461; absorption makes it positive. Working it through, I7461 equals 2.36 angstroms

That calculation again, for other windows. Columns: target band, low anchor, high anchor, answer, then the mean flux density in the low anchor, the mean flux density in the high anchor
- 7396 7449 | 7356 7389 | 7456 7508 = 2.9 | 0.836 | 0.825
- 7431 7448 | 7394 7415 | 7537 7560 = 0.7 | 0.808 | 0.83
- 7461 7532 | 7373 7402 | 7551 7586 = 2.3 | 0.835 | 0.863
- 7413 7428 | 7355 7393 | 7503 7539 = 0.7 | 0.832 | 0.816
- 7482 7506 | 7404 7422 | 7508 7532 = -0.6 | 0.797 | 0.82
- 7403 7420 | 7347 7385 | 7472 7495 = 1.2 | 0.846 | 0.843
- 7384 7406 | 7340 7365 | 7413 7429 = -0.6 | 0.817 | 0.779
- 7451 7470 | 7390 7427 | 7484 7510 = 0.3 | 0.805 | 0.83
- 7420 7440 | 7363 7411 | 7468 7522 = 0.7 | 0.829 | 0.814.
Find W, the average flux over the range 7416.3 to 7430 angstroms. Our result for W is 0.768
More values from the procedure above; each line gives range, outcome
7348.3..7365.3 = 0.848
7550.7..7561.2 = 0.801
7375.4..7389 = 0.856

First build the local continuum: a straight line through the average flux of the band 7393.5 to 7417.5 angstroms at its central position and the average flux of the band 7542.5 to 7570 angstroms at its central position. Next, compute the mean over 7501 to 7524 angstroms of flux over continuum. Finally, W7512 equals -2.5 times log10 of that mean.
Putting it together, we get 0.04 mag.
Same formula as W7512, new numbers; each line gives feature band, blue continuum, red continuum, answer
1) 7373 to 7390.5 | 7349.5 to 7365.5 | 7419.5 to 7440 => -0.03 mag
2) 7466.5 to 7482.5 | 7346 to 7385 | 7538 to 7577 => 0.05 mag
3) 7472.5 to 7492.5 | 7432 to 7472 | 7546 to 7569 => -0.06 mag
